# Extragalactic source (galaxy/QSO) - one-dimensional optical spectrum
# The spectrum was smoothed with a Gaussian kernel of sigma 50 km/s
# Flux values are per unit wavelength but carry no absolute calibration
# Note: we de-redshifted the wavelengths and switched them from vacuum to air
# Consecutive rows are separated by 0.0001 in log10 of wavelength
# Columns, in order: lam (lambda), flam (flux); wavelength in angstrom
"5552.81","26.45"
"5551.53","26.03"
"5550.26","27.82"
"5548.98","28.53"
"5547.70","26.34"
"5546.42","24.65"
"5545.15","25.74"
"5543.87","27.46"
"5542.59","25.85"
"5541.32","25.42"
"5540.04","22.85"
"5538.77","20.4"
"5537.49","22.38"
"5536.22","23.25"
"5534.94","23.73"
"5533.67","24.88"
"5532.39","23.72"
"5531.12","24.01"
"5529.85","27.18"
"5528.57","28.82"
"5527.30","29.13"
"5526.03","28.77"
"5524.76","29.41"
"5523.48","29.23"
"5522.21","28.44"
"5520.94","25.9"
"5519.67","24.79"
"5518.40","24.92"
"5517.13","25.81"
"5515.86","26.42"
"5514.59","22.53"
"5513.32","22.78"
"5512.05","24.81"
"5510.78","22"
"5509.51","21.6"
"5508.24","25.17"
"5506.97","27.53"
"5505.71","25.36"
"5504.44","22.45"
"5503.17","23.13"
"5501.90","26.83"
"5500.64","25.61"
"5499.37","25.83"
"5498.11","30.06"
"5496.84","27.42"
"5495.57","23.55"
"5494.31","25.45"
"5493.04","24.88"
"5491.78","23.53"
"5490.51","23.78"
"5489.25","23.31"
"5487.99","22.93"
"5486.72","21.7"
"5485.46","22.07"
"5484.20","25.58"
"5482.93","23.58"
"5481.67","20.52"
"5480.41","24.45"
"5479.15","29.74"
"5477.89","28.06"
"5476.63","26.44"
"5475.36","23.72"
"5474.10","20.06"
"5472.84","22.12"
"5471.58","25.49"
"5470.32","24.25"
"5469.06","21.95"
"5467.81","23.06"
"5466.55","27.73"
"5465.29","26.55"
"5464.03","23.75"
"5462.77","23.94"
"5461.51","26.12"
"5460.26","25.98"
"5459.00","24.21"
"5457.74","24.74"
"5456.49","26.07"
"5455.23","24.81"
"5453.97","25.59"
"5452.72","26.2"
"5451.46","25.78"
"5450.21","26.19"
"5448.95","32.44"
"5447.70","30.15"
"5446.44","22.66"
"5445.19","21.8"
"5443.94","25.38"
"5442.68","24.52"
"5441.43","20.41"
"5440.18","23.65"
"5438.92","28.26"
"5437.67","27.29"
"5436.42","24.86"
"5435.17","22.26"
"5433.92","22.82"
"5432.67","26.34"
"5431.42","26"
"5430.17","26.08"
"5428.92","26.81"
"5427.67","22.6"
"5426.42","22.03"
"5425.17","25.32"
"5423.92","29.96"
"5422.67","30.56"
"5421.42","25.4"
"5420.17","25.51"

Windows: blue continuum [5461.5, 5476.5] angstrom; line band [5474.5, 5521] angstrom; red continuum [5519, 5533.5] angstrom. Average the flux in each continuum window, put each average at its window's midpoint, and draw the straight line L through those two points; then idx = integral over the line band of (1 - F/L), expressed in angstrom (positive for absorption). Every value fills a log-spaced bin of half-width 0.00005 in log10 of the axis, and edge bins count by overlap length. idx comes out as 1.6 angstrom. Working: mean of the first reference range 24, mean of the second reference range 27.1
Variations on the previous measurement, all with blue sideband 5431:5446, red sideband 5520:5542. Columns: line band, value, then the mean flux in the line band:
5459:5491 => 0.9 angstrom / 24.3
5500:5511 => 0.4 angstrom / 24.5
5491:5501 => -0.2 angstrom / 25.8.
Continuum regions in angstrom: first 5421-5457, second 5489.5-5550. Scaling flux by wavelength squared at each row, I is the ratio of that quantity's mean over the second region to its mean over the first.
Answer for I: 1.02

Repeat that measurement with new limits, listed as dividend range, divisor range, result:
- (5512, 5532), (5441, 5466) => 1.07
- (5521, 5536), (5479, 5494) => 1.15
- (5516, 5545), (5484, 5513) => 1.06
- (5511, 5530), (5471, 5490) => 1.12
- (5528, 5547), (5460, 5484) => 1.03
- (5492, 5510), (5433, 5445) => 1.06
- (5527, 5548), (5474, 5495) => 1.05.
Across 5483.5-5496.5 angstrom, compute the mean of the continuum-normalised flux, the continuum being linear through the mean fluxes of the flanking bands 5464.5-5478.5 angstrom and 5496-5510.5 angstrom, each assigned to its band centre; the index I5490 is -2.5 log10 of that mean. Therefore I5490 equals 0.06 mag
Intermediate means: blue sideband 24.5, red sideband 25.4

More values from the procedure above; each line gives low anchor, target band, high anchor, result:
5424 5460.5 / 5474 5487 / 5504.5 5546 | 0.04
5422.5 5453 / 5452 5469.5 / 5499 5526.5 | 0.02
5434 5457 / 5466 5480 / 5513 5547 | 0.03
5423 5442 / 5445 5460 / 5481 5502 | -0.05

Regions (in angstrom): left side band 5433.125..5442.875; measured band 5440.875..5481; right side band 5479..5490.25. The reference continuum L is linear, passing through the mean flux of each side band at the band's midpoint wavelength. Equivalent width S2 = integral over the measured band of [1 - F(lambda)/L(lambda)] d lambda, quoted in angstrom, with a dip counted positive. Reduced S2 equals -2.1 angstrom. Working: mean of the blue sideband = 24.3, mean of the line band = 25.1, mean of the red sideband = 23.5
